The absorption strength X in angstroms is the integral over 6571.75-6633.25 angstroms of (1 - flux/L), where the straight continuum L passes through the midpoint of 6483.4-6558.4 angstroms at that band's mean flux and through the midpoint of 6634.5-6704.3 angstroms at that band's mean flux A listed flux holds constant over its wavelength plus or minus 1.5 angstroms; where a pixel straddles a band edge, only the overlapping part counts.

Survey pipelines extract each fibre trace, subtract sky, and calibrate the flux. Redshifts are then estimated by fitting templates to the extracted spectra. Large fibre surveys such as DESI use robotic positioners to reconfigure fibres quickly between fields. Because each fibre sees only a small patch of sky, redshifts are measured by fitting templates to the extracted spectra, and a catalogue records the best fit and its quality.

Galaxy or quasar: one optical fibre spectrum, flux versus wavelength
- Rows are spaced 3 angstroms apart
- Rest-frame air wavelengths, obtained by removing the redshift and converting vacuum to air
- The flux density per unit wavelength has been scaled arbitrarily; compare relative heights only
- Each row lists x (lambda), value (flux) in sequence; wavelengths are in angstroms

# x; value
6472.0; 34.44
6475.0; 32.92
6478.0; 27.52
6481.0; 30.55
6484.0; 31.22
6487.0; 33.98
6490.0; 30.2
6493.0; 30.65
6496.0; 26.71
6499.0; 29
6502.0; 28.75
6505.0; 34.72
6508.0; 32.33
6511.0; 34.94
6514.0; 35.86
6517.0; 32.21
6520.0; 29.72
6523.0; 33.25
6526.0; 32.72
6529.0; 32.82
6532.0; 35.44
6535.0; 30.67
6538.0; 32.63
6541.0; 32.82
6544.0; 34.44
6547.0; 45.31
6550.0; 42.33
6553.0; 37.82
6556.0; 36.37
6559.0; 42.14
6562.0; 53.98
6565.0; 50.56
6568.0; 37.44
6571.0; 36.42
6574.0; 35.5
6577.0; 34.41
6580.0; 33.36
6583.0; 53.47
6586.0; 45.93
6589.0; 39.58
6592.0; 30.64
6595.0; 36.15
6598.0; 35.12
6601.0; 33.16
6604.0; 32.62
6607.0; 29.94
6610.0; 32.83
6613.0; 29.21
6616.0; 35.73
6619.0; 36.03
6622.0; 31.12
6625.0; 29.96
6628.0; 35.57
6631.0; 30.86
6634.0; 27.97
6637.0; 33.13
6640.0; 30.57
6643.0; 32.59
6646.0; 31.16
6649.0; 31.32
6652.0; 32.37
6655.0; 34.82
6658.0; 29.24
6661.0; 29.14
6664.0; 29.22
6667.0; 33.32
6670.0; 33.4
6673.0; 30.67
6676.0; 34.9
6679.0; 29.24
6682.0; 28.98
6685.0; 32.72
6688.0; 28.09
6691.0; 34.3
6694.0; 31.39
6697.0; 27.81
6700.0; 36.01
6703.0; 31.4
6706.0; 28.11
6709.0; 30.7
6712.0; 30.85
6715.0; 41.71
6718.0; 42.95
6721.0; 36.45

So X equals -4.77 angstroms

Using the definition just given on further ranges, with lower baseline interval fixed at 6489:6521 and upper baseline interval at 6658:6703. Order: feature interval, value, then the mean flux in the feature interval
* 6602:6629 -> -1.0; 32.5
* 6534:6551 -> -2.7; 36.4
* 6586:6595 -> -1.6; 37.1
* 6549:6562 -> -4.1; 41.2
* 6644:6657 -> -0.4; 32.3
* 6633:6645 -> 0.0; 31.2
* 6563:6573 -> -3.3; 41.8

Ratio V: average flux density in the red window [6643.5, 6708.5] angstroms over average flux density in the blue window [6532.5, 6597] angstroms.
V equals 0.8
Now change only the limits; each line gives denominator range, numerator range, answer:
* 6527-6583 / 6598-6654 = 0.84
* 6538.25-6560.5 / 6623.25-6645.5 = 0.82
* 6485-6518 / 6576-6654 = 1.07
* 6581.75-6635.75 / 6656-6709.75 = 0.90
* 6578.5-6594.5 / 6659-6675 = 0.77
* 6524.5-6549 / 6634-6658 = 0.92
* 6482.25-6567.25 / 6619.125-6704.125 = 0.90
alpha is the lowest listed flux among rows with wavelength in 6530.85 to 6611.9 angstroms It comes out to 29.94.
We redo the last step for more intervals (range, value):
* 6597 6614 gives 29.21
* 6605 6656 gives 27.97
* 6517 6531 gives 29.72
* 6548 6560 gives 36.37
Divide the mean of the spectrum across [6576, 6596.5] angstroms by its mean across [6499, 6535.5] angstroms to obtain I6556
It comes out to 1.20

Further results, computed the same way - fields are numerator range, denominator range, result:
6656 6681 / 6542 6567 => 0.73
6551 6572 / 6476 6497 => 1.40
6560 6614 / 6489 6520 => 1.20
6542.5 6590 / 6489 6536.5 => 1.29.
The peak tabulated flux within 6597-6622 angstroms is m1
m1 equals 36.03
